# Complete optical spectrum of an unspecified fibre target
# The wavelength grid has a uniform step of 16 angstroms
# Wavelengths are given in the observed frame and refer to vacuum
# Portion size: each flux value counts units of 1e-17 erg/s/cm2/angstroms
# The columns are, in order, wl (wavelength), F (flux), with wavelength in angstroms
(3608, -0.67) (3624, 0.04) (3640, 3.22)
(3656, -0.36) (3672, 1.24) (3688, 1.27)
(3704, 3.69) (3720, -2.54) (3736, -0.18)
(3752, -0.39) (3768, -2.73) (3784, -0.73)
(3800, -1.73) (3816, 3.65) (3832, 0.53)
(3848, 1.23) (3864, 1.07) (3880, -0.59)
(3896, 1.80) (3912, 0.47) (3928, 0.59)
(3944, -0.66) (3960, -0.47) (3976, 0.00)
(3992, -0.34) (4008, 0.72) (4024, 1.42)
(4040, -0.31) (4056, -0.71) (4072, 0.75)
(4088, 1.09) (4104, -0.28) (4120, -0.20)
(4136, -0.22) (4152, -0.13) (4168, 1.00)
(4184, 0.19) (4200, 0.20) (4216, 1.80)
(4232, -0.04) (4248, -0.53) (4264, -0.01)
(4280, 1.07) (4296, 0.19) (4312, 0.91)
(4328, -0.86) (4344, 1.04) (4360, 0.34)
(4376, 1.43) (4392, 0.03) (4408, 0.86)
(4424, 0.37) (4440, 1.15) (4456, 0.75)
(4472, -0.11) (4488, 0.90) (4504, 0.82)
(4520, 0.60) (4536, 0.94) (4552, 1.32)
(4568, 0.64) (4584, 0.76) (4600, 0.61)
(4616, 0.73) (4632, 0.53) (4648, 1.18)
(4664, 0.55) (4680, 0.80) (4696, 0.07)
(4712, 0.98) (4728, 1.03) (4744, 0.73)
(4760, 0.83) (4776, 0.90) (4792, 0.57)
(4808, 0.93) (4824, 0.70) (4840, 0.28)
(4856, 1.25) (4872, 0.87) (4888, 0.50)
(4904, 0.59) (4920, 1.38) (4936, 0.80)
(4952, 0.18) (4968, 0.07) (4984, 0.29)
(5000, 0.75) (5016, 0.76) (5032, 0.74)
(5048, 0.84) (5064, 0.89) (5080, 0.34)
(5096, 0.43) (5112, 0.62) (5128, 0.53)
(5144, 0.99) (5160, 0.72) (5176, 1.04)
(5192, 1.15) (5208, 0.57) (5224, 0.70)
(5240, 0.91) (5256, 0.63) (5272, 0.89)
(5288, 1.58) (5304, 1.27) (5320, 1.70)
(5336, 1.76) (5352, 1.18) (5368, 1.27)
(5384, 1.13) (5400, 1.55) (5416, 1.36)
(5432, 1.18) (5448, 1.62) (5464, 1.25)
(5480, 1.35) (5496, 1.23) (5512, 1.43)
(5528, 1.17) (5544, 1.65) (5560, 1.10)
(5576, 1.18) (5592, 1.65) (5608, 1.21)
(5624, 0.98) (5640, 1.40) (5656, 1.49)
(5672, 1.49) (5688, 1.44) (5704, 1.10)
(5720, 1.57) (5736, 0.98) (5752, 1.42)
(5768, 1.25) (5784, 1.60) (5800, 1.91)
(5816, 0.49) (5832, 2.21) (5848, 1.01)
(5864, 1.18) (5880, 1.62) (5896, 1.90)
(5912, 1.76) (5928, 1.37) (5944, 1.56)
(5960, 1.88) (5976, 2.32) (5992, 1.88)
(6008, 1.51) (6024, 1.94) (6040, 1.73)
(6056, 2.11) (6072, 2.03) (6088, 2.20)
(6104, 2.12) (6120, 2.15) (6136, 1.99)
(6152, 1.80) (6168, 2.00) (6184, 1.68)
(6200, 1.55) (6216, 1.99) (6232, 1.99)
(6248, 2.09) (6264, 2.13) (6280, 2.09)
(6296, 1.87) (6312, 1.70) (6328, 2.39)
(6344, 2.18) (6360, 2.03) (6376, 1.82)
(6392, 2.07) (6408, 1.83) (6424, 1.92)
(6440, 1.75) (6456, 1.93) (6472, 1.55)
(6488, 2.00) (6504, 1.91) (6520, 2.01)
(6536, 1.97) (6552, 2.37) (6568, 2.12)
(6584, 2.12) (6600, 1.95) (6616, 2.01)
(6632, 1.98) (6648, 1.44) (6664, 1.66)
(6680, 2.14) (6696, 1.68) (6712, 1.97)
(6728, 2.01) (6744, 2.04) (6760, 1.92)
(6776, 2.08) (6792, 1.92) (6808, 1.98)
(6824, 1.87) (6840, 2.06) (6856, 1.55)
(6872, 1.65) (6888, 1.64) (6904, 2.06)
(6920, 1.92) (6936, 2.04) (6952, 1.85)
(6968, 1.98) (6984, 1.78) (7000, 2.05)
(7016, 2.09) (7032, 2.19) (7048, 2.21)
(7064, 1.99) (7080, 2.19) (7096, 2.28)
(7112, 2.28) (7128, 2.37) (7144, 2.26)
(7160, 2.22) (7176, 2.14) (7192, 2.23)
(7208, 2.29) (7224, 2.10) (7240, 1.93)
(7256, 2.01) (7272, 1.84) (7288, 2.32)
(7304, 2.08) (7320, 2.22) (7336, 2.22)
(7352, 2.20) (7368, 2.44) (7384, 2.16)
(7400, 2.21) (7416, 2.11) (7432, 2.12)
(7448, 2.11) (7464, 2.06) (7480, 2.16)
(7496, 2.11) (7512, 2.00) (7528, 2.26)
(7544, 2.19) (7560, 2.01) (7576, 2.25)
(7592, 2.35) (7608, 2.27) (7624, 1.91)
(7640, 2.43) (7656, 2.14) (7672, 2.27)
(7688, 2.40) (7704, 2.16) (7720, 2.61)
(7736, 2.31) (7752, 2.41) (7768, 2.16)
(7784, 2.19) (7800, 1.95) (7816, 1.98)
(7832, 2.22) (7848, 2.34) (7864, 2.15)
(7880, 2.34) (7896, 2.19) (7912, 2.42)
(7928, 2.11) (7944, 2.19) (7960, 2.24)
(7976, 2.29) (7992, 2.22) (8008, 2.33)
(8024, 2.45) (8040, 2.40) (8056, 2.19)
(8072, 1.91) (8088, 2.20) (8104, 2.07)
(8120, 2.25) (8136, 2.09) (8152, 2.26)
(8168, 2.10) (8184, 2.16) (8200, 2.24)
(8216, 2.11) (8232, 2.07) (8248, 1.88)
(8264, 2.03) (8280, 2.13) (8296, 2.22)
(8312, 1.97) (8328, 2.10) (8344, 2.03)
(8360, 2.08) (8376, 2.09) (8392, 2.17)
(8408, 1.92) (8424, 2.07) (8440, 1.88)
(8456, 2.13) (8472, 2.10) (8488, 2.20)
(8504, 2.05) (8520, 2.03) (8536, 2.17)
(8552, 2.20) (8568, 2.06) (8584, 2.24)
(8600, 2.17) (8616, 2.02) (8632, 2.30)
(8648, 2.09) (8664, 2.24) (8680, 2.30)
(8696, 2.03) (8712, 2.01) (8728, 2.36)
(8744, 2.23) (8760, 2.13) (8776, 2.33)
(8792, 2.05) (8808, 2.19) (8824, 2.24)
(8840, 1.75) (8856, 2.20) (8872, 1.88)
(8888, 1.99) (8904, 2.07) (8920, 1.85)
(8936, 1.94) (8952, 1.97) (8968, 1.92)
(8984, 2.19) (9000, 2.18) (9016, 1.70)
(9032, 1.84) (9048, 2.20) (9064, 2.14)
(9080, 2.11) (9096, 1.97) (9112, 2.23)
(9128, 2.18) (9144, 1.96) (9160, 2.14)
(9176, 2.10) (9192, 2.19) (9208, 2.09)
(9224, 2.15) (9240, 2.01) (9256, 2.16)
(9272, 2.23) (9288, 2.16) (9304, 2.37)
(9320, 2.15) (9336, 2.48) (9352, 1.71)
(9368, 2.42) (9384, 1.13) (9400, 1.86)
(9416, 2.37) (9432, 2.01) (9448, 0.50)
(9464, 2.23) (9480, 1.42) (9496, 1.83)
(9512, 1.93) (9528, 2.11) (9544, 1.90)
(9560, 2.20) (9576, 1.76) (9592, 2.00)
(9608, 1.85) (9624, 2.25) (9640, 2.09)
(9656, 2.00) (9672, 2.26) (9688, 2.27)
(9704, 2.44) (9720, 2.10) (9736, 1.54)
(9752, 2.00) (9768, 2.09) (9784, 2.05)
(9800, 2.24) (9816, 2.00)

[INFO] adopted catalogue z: 0.325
